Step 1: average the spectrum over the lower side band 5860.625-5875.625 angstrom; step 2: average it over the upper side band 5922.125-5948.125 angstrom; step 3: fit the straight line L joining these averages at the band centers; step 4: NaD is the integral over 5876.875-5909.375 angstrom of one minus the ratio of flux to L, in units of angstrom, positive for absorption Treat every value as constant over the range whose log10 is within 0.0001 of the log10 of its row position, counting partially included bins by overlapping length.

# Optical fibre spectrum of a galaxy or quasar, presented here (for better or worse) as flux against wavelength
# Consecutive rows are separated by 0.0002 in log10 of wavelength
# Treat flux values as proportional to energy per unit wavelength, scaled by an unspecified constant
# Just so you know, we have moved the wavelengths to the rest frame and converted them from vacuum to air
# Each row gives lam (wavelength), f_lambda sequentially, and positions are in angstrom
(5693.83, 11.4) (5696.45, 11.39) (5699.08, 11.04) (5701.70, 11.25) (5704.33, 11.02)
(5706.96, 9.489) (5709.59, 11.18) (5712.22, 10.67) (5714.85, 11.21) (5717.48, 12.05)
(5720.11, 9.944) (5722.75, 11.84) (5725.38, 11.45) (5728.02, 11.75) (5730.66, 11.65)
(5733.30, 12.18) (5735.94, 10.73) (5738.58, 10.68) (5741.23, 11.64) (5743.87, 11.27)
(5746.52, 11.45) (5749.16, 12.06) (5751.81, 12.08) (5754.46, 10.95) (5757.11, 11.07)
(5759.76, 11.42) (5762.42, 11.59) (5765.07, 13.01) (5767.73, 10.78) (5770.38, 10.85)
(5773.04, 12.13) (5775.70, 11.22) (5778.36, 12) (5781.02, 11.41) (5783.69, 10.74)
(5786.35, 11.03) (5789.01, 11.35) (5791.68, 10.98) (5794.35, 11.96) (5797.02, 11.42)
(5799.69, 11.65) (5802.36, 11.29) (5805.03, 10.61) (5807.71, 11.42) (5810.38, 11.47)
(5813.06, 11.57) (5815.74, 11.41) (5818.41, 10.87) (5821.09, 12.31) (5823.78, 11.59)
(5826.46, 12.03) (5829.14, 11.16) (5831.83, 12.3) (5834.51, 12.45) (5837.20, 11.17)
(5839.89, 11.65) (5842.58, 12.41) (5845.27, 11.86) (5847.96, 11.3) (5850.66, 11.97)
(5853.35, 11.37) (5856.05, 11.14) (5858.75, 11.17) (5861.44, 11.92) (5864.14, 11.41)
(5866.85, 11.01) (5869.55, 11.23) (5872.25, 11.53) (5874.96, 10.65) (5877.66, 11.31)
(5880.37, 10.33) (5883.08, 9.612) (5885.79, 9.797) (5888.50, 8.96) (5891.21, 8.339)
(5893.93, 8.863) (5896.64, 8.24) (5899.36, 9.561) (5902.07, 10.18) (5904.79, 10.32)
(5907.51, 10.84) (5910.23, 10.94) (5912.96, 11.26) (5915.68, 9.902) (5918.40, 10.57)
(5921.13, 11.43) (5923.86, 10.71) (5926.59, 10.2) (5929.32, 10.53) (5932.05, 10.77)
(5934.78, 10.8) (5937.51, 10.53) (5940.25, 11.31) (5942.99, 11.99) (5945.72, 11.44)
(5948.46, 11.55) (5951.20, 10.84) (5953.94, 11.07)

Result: 4.30 angstrom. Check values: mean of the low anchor 11.3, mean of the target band 9.69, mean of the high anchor 11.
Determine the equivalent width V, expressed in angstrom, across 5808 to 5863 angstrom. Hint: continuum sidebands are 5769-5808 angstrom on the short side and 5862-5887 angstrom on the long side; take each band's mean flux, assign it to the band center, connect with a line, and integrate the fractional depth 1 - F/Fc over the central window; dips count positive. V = -3.0 angstrom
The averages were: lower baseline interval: 11.3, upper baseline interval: 10.8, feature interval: 11.7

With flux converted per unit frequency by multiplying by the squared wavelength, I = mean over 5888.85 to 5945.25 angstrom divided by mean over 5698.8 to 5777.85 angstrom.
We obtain 0.97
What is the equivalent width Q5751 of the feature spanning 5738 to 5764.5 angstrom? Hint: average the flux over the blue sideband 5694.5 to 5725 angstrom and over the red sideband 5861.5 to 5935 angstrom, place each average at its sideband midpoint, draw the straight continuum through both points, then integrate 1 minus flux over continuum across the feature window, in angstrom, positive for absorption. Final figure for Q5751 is -1.5 angstrom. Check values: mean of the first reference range 11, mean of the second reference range 10.4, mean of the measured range 11.5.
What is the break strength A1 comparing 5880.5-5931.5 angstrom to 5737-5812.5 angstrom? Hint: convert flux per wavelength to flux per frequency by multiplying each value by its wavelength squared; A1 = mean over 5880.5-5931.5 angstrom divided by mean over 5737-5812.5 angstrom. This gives 0.92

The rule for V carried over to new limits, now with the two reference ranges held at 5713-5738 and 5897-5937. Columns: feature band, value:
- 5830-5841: -1.0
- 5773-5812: -1.0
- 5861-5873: -0.7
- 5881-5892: 1.4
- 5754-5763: 0.0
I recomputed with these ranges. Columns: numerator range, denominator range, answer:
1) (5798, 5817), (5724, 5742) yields 1.02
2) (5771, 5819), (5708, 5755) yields 1.02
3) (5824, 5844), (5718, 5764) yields 1.07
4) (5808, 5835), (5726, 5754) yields 1.04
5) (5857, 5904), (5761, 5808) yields 0.93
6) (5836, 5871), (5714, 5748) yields 1.06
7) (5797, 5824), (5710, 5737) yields 1.04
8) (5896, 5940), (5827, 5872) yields 0.93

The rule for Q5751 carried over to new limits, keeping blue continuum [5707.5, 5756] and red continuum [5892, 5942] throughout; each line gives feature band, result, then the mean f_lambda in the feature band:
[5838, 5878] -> -2.9 angstrom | 11.5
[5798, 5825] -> -1.2 angstrom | 11.4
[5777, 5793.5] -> -0.3 angstrom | 11.3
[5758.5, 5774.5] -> -0.7 angstrom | 11.6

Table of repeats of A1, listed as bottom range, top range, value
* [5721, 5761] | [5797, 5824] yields 1.02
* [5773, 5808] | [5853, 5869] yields 1.02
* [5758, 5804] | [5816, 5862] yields 1.04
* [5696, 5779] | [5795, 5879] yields 1.05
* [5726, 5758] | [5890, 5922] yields 0.93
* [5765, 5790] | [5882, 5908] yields 0.86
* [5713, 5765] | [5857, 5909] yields 0.94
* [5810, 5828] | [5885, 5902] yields 0.80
